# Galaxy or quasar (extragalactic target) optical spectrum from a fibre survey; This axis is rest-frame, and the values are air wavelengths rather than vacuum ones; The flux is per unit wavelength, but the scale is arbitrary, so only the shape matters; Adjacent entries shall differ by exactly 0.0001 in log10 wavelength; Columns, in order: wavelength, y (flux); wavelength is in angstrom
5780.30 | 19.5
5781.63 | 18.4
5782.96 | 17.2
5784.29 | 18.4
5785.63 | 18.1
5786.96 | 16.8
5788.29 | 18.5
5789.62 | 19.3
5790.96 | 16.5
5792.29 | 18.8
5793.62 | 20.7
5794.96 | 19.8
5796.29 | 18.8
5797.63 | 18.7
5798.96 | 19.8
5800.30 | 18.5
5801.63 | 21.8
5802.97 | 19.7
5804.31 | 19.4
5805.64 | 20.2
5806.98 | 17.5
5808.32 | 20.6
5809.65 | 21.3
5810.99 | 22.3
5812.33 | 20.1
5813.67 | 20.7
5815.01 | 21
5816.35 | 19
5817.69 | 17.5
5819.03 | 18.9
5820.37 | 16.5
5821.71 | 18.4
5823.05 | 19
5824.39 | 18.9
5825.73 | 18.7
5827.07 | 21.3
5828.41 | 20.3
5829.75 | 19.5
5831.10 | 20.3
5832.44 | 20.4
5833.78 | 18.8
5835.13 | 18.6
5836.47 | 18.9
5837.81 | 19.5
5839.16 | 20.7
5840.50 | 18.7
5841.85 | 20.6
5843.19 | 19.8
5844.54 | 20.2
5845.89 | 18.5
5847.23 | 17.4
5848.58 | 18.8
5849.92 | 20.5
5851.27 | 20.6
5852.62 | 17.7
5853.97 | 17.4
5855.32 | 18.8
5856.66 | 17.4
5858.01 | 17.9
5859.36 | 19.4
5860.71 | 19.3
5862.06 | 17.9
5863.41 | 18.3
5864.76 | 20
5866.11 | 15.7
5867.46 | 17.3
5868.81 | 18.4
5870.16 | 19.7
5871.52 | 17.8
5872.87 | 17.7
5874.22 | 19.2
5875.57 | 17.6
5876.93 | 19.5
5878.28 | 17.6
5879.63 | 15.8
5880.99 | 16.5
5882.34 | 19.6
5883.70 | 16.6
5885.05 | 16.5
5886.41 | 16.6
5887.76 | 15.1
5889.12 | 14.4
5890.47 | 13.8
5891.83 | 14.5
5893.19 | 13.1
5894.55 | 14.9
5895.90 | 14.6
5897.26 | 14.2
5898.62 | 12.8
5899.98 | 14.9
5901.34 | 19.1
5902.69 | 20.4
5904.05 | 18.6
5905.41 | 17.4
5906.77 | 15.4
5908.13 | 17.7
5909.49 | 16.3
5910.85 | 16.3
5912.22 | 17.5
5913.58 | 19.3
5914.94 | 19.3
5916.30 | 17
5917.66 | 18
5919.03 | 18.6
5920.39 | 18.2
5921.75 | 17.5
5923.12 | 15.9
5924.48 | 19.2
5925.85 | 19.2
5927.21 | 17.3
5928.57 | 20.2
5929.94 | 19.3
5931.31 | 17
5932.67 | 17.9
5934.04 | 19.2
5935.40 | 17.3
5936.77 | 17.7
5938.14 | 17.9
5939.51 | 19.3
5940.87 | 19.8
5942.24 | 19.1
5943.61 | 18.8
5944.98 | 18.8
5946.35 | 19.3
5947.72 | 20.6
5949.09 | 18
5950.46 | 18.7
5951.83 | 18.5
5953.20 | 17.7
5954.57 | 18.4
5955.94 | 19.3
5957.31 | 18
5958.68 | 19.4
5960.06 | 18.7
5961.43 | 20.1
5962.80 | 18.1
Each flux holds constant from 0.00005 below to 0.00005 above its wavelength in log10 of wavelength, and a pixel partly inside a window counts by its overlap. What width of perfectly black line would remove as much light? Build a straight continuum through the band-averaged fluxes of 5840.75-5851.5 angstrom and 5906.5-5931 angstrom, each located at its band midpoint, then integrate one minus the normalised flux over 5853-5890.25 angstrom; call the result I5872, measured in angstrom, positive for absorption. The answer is 2.5 angstrom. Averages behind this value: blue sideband 19.5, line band 17.7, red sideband 17.9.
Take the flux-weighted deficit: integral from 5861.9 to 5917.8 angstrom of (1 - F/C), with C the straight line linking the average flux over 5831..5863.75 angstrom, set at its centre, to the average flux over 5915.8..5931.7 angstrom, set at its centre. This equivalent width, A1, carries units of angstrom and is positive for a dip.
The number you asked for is 4.8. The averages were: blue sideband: 19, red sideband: 18.1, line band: 17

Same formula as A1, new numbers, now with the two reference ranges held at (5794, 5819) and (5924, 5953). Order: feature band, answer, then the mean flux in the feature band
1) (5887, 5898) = 2.7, 14.3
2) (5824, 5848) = 0.1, 19.5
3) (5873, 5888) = 1.4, 17.4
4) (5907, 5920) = 0.8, 17.7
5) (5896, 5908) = 1.5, 16.6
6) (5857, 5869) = 0.7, 18.2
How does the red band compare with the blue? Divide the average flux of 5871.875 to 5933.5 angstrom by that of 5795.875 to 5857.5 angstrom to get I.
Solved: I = 0.88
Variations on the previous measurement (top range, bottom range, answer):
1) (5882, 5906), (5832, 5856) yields 0.83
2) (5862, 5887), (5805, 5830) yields 0.91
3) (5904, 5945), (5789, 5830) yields 0.93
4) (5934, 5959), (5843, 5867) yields 1.01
